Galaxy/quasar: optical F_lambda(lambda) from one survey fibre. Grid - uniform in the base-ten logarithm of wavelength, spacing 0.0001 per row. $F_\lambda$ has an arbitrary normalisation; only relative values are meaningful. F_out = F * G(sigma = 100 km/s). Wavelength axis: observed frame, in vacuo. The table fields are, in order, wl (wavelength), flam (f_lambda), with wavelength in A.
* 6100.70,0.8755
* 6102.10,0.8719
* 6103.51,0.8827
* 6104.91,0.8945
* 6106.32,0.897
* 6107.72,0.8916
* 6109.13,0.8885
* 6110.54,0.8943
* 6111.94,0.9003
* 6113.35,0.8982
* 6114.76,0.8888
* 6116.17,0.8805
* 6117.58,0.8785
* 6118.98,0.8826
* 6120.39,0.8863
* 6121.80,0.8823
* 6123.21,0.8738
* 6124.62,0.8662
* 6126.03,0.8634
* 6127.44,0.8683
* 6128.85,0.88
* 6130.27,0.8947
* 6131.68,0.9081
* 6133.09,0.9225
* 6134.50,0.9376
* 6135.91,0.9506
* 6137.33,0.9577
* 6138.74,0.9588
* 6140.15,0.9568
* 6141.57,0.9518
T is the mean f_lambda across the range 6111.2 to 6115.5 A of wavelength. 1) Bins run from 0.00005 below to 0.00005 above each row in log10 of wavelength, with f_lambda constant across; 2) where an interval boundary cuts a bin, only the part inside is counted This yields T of 0.896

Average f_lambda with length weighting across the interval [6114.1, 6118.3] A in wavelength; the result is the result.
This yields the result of 0.884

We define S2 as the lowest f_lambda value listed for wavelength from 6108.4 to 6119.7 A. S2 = 0.8785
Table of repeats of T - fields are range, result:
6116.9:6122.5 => 0.884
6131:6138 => 0.935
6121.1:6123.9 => 0.878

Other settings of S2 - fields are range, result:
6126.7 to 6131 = 0.8683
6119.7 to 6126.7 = 0.8634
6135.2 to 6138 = 0.9506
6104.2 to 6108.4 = 0.8916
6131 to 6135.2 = 0.9081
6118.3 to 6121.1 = 0.8826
